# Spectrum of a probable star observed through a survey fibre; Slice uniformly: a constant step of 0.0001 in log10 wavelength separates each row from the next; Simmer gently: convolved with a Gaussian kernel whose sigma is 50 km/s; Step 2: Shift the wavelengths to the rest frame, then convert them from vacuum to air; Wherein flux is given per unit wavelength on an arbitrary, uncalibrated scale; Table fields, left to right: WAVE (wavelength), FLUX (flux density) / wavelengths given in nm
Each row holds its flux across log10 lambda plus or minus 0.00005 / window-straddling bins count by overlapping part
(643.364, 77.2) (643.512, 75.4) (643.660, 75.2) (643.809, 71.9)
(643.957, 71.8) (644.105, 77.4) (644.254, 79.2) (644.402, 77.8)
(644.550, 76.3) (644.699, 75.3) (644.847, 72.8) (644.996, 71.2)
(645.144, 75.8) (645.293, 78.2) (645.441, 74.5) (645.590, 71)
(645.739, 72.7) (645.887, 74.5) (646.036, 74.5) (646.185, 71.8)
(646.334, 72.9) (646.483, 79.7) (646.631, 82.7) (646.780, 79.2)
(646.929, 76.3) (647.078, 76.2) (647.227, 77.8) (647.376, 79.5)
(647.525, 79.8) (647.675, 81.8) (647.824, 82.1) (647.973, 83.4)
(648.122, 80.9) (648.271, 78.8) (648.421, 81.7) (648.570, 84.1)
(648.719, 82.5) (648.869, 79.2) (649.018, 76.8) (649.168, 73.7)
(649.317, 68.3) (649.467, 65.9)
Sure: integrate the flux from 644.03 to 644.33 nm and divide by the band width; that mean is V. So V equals 78.3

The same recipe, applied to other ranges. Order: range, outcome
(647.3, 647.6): 79.6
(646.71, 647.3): 77.4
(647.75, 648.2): 82.2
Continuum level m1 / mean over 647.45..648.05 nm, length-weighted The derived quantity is 81.7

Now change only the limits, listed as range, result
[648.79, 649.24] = 76.5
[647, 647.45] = 77.8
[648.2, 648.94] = 81.2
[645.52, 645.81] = 71.8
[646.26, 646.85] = 78.7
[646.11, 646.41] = 72.2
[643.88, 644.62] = 76.5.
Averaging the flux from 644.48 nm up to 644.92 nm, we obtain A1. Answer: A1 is 74.8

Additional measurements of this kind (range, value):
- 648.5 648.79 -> 83.4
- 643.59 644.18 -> 74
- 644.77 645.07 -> 72.1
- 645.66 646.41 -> 73.2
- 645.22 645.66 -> 74.6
